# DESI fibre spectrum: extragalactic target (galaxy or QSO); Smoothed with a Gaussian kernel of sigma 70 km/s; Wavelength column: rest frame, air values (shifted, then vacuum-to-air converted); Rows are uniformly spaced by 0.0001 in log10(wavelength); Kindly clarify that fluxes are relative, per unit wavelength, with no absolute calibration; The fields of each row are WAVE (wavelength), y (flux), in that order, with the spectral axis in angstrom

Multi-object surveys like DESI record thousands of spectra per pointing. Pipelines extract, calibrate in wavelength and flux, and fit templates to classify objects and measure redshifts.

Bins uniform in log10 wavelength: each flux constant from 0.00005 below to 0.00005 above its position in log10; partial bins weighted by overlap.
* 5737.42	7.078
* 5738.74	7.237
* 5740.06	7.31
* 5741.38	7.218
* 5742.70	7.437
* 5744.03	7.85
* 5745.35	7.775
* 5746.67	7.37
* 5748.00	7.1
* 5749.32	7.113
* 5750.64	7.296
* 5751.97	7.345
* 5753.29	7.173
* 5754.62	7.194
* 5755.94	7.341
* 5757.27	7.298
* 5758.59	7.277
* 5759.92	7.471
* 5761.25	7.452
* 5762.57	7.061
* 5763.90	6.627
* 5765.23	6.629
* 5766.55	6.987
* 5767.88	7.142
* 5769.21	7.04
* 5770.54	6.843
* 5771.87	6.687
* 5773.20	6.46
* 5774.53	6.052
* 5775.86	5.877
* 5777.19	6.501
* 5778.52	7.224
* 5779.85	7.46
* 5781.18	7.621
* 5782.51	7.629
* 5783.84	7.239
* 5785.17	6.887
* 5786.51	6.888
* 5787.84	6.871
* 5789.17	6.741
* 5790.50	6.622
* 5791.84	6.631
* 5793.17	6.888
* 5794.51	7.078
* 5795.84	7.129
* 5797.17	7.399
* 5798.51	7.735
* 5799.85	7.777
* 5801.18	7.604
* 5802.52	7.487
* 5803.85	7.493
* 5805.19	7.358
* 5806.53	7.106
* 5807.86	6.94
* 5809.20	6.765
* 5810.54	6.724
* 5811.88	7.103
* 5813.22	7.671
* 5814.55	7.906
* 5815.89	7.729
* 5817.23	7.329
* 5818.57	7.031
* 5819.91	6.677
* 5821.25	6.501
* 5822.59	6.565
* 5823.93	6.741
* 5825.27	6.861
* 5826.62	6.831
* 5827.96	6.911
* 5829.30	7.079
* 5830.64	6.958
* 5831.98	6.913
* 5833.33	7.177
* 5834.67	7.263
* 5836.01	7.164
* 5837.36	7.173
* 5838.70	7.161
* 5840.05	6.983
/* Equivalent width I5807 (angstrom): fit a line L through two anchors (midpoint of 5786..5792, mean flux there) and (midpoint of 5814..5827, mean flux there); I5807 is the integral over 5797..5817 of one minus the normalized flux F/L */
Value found -1.40 angstrom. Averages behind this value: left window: 6.76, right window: 7.01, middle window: 7.38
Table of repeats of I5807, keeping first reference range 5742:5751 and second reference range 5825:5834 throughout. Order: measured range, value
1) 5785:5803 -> 0.1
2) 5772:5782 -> 0.7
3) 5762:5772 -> 0.6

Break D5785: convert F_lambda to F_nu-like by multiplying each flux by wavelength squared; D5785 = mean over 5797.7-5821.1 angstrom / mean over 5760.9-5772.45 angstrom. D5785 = 1.07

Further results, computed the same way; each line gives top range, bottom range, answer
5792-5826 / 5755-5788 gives 1.04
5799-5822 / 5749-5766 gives 1.03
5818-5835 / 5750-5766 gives 0.98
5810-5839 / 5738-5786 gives 1.02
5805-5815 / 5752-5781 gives 1.05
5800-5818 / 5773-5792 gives 1.08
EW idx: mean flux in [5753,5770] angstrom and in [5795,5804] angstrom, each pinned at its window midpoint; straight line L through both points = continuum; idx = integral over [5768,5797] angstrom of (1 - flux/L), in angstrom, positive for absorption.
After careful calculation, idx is 1.8 angstrom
